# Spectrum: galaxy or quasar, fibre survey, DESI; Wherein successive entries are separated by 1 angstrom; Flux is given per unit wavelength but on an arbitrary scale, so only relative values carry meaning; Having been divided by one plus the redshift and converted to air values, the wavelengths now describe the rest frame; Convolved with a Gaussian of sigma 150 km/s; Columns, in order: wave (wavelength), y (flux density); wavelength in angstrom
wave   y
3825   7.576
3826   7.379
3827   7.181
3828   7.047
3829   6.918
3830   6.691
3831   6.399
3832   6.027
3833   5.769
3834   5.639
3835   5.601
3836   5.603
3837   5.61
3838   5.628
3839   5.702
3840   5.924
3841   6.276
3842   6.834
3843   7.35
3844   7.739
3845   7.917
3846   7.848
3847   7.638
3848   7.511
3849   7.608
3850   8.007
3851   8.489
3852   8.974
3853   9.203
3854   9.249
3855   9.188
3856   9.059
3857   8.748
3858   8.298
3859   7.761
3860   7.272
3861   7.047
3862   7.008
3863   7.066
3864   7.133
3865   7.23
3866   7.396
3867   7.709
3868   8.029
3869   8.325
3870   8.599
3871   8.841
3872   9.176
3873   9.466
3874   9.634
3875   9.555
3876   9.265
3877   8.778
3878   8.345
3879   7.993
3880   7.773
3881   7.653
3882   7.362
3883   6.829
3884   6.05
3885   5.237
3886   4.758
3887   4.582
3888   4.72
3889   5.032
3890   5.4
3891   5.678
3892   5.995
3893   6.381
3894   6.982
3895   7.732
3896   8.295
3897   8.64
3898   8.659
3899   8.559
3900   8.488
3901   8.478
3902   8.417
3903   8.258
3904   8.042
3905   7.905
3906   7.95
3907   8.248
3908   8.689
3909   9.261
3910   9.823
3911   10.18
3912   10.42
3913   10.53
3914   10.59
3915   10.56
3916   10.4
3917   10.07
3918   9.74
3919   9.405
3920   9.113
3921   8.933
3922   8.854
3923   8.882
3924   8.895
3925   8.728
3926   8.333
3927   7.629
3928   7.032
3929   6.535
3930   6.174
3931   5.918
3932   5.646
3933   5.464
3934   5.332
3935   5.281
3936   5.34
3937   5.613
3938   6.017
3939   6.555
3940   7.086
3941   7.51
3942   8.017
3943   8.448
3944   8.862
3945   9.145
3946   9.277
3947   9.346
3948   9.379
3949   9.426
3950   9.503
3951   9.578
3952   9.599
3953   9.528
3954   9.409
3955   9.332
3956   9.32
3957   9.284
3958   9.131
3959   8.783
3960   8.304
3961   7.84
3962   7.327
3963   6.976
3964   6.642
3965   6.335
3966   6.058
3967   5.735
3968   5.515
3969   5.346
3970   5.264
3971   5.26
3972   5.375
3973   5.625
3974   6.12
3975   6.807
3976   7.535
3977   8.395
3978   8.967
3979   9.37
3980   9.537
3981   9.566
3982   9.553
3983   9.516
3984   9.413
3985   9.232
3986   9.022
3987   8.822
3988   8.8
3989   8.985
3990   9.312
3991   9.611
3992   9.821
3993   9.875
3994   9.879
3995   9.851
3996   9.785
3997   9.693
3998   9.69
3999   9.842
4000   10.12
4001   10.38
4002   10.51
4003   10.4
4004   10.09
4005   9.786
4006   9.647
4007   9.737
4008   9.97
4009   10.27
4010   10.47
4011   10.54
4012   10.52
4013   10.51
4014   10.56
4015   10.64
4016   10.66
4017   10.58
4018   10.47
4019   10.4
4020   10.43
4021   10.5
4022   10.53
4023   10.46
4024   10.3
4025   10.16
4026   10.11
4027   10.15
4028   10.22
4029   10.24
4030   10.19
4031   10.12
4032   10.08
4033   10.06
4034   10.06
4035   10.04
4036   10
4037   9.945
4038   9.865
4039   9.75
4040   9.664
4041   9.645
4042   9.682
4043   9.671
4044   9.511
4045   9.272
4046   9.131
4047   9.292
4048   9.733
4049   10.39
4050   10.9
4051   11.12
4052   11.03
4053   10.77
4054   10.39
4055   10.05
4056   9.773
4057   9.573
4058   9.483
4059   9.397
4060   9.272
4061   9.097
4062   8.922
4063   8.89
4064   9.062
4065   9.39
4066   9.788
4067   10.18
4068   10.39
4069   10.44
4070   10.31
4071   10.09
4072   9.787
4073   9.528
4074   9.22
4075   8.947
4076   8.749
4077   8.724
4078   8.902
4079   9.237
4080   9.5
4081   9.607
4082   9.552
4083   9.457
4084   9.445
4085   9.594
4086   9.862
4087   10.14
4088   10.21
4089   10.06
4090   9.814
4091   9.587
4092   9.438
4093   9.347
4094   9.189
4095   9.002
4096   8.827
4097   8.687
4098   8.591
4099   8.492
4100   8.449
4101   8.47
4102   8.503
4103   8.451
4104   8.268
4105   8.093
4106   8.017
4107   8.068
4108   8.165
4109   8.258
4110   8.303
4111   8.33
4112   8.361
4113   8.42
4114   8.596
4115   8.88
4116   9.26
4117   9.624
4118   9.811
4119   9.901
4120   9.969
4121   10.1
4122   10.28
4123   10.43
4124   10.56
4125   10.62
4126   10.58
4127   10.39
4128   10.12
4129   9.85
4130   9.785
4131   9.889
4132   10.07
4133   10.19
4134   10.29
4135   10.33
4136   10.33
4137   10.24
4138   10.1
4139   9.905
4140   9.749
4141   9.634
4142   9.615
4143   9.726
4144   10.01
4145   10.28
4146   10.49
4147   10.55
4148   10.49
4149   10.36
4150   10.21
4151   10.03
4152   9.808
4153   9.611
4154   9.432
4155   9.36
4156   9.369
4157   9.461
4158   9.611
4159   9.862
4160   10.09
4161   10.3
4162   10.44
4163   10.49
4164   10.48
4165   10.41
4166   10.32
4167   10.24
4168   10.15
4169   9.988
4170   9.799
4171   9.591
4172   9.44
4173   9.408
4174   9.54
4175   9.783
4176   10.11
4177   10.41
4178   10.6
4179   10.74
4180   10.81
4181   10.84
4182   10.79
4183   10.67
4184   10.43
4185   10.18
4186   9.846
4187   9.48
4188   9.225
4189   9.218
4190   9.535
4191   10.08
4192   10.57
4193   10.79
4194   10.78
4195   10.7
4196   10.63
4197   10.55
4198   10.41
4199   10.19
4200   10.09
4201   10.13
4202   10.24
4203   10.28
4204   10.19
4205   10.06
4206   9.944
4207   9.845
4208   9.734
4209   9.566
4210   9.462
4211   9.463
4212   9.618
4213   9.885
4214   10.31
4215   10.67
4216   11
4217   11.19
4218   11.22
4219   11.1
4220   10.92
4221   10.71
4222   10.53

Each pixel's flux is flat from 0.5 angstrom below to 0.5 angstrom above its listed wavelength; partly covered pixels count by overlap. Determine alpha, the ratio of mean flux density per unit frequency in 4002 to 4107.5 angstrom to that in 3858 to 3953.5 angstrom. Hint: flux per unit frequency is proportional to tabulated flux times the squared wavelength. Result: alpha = 1.32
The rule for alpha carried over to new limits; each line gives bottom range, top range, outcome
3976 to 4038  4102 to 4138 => 1.01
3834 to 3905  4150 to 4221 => 1.58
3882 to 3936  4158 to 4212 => 1.50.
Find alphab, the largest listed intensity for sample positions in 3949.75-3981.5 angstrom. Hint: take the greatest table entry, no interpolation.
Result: 9.599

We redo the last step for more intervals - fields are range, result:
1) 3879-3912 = 10.42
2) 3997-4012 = 10.54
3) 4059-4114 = 10.44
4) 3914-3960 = 10.59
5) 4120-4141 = 10.62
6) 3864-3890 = 9.634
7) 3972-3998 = 9.879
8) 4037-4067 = 11.12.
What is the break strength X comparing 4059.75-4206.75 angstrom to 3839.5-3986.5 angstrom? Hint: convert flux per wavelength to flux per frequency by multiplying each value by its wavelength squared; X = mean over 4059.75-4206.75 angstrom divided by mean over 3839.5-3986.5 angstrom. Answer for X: 1.37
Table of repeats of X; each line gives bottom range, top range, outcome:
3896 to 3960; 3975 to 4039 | 1.22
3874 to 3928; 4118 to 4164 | 1.39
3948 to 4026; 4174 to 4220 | 1.25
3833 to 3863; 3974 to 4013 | 1.39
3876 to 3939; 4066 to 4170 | 1.39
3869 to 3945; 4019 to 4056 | 1.37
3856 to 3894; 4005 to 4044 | 1.49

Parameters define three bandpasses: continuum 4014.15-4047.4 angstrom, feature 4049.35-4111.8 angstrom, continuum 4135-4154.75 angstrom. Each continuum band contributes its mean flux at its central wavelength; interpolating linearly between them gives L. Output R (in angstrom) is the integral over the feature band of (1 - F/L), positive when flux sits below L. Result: 4.4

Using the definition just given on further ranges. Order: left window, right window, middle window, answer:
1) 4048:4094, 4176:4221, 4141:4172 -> 0.29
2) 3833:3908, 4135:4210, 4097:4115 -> 2.17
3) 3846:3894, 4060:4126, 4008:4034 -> -4.83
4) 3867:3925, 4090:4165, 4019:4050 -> -3.35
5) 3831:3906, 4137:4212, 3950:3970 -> 0.84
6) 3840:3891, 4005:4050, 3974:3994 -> 0.92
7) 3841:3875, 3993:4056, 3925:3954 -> 4.77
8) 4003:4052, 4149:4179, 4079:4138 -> 3.75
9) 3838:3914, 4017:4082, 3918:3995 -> 6.84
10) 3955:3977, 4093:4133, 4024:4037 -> -3.56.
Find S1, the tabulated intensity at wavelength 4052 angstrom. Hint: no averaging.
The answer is 11.03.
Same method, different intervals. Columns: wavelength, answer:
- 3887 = 4.582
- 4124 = 10.56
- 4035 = 10.04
